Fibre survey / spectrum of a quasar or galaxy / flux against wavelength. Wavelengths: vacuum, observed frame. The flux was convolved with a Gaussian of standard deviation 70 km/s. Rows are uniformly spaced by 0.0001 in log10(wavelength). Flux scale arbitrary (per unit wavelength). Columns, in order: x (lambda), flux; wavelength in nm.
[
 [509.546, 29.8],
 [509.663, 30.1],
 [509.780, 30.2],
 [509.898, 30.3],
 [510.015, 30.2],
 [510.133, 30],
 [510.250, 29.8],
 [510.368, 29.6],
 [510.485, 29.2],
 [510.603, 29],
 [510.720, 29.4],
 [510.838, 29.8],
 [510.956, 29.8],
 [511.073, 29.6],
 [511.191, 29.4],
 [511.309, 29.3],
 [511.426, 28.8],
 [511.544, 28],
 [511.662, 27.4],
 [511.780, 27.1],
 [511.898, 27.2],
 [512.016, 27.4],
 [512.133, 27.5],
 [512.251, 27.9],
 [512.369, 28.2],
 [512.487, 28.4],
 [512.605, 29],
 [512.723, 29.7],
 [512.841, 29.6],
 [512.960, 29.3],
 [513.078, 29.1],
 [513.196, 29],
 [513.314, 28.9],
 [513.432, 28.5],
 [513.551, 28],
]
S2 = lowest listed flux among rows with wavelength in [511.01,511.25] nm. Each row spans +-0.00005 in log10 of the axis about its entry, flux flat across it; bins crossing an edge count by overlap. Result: 29.4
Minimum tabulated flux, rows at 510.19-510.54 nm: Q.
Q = 29.2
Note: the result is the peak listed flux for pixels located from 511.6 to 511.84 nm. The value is 27.4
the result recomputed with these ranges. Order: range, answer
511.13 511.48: 29.4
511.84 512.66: 29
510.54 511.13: 29.8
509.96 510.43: 30.2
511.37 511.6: 28.8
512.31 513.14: 29.7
